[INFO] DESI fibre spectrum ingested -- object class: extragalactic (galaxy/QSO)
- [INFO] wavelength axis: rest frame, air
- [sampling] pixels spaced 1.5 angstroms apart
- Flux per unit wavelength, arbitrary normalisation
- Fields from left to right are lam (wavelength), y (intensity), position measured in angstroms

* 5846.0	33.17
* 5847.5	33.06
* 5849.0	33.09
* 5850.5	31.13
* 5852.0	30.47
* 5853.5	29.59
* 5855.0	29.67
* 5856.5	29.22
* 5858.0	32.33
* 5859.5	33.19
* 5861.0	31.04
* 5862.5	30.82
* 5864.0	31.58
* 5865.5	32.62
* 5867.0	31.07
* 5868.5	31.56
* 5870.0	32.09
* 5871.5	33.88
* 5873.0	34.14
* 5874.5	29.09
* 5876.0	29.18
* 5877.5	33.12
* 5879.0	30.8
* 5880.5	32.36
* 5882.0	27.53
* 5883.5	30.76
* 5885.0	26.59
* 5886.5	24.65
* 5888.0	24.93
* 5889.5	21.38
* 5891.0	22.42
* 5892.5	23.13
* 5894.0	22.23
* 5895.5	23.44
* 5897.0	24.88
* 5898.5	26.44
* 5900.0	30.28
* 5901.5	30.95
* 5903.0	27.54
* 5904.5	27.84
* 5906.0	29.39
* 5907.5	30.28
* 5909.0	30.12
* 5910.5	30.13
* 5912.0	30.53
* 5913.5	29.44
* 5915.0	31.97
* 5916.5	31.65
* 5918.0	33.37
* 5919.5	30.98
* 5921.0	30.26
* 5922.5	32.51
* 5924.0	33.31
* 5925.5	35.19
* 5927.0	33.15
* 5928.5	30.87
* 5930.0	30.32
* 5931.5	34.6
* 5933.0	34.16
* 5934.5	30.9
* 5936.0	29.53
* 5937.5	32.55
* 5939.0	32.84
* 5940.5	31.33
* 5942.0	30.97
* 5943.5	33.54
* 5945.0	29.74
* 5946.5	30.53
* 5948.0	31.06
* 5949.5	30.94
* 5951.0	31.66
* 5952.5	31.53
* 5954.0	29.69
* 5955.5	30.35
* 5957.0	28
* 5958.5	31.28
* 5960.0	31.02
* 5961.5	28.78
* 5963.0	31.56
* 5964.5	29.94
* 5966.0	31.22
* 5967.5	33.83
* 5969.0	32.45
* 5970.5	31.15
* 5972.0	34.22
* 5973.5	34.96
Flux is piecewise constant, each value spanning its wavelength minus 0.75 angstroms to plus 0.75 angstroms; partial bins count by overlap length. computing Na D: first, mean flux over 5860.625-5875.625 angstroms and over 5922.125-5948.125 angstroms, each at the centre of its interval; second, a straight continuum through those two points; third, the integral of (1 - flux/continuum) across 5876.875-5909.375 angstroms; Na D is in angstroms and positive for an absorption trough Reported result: 4.7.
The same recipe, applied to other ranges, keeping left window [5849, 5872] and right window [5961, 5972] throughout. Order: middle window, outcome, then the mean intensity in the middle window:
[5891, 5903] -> 2.2 angstroms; 25.8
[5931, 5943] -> -0.2 angstroms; 32.1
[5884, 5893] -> 2.1 angstroms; 24.1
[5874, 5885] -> 0.4 angstroms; 30.2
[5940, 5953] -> 0.1 angstroms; 31.2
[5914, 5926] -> -0.3 angstroms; 32.3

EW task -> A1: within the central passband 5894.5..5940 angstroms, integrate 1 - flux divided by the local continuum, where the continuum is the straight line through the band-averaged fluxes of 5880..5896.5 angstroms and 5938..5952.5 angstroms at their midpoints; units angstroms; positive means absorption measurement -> -3.5 angstroms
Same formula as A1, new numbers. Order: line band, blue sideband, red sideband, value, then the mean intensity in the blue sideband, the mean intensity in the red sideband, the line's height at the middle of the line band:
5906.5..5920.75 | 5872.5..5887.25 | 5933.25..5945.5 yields 0.0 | 29.7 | 31.6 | 30.8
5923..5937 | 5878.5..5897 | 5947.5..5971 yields -1.8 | 25.7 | 30.9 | 28.8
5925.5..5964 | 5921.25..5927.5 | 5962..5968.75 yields 1.4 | 33.3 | 31.6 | 32.4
